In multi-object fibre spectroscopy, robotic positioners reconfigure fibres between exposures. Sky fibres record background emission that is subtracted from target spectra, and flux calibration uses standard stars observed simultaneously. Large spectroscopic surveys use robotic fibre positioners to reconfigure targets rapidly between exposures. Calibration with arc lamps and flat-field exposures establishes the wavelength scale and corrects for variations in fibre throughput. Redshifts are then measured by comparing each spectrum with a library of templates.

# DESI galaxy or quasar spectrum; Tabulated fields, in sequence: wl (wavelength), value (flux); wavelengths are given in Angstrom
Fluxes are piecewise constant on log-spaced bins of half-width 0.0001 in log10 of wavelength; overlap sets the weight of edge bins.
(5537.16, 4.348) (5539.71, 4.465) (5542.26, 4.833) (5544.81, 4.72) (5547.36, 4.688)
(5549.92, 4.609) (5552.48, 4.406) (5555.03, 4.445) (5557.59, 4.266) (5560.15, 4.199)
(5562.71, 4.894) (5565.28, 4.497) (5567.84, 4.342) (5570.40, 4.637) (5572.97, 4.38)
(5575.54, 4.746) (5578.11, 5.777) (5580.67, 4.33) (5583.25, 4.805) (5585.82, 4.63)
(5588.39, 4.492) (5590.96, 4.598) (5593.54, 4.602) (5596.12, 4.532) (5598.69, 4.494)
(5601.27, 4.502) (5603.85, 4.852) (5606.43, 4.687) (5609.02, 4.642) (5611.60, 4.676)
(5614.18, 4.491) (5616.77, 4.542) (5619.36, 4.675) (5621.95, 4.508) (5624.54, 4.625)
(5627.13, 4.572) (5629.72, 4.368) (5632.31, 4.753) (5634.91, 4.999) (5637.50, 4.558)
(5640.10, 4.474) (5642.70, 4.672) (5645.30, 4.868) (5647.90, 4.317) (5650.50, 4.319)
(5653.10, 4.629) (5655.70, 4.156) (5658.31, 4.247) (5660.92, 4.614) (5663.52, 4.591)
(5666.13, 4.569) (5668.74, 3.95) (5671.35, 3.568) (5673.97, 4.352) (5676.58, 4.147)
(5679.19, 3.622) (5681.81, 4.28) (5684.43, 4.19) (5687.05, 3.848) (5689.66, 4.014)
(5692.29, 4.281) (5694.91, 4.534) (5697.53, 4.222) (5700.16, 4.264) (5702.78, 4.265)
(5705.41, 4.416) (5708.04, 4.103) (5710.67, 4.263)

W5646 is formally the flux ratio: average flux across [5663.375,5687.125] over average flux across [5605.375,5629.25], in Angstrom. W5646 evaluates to 0.89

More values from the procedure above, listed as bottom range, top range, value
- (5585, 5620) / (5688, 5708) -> 0.93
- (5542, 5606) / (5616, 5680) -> 0.96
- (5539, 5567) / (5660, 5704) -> 0.92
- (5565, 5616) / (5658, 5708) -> 0.91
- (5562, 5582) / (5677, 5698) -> 0.88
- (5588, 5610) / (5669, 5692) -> 0.87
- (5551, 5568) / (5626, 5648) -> 1.04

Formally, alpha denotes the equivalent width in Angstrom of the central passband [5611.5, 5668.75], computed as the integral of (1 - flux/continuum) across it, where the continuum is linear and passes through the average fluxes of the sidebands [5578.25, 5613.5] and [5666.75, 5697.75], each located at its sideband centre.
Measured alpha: -2.4 Angstrom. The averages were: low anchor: 4.64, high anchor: 4.09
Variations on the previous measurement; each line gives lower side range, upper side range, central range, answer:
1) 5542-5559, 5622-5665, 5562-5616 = -1.1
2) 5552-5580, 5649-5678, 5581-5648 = -2.6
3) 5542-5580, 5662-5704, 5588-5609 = -0.6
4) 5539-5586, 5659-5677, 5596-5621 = -0.8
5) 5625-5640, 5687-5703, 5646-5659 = 0.4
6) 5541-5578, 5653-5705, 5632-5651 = -1.3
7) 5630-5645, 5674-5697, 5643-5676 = 0.6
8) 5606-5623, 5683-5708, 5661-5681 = 0.9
